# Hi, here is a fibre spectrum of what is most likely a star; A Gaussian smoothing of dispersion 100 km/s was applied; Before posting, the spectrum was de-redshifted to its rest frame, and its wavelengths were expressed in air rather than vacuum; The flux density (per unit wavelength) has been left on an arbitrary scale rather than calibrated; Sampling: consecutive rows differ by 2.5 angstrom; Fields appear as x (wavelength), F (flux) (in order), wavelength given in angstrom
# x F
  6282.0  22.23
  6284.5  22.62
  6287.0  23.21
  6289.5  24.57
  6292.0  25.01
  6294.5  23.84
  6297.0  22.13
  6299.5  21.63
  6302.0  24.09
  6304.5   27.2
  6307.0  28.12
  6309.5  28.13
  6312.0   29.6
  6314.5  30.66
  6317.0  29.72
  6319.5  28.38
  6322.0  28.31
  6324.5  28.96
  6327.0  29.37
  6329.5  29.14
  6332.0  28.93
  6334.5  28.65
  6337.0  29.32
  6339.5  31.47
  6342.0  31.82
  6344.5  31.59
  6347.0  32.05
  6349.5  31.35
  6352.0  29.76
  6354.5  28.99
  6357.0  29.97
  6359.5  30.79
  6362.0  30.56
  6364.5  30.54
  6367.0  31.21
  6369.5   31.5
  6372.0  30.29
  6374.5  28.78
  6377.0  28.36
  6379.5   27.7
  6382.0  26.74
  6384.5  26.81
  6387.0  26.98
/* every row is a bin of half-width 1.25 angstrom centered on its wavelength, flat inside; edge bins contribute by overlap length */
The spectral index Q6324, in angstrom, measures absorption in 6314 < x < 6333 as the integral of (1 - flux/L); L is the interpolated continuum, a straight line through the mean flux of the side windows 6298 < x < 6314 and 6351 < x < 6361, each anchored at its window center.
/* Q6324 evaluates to -0.95 angstrom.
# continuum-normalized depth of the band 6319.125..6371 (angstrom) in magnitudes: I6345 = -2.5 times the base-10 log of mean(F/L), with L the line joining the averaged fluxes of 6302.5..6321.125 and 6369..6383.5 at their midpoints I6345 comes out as -0.05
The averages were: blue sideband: 28.6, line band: 30.2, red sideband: 28.7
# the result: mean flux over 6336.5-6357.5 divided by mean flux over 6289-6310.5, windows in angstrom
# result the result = 1.23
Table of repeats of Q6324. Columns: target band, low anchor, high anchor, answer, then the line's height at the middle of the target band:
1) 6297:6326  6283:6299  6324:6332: -0.9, 26.6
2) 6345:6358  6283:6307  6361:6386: -1.3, 27.8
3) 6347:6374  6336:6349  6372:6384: -0.8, 29.7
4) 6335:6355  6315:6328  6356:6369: -0.5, 30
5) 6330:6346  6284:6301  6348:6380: -1.5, 27.6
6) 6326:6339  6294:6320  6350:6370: -0.3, 28.5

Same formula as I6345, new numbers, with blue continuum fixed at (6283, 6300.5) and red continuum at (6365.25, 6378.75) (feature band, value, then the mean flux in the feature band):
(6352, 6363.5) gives -0.05 mag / 30.1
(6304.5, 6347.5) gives -0.13 mag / 29.5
